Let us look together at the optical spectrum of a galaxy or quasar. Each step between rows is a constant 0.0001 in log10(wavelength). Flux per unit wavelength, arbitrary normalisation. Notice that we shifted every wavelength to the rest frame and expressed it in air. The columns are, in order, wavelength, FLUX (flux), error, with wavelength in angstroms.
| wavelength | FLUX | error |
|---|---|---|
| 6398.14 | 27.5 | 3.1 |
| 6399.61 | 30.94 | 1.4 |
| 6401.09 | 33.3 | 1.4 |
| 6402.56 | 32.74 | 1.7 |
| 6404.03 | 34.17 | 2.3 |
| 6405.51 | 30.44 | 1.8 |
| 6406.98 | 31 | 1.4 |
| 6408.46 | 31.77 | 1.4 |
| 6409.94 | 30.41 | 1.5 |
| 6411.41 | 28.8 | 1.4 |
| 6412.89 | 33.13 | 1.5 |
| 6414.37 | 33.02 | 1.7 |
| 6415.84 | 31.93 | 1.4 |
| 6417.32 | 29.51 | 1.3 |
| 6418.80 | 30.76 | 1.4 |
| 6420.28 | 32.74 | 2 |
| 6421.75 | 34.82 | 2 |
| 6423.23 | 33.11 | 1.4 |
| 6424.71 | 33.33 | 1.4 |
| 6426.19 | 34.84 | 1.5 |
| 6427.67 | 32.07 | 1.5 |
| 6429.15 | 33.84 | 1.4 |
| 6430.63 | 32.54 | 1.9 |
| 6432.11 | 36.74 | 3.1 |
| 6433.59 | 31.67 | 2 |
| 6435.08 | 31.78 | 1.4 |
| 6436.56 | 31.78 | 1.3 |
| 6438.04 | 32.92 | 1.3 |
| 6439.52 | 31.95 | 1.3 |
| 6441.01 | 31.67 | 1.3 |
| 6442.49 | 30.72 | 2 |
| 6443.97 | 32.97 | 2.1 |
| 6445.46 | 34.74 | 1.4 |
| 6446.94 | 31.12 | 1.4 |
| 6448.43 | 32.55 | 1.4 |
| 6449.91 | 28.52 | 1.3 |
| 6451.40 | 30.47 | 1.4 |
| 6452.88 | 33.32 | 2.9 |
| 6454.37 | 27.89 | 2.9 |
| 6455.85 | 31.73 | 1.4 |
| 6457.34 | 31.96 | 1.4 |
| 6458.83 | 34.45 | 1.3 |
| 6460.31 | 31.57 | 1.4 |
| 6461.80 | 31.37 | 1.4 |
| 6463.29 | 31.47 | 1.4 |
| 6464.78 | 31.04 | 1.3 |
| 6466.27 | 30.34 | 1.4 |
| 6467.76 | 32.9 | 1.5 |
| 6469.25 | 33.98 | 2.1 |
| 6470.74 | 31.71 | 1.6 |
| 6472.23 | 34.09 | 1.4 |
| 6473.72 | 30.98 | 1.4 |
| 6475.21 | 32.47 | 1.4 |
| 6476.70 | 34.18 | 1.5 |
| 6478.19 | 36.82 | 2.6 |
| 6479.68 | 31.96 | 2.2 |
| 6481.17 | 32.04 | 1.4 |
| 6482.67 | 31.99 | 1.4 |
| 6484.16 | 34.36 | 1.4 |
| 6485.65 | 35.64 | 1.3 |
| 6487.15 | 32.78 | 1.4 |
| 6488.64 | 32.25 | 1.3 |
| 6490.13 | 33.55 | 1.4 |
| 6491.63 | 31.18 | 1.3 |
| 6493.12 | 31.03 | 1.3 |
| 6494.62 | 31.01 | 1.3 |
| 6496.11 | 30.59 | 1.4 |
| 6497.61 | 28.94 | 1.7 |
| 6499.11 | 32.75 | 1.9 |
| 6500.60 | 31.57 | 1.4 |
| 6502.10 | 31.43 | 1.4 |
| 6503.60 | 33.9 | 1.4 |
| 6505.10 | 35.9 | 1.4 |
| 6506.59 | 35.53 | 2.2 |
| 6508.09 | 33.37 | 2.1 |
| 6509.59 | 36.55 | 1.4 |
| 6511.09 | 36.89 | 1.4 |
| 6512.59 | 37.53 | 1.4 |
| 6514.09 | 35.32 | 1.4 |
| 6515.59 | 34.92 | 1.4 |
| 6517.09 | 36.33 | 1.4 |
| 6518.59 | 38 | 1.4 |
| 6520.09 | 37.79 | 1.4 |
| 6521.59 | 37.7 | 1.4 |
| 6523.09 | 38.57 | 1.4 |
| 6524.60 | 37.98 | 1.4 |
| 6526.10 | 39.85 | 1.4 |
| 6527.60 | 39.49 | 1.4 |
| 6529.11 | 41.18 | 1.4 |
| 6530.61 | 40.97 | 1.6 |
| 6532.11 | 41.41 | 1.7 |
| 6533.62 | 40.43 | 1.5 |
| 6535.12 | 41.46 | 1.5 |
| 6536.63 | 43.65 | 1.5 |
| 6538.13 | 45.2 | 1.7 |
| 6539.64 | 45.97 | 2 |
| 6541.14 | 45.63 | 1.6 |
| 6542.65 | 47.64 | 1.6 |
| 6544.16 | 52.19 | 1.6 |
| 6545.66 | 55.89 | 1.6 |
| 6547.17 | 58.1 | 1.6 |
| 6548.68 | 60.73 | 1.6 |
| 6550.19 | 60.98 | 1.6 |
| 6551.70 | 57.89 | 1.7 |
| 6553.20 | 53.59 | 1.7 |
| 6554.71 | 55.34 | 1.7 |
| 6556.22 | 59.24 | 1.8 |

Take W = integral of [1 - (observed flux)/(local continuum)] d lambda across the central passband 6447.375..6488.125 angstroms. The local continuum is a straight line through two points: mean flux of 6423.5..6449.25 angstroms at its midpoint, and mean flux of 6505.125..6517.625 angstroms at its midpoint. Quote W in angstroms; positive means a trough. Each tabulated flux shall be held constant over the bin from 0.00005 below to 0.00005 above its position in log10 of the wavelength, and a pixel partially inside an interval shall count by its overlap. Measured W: 2.1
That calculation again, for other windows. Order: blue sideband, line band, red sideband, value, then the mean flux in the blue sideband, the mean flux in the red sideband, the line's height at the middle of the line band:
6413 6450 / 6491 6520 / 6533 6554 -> 7.0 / 32.5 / 50.8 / 44.6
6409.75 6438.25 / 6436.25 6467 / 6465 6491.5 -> 1.0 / 32.5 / 33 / 32.8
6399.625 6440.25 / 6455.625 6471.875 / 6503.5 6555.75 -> 2.1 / 32.4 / 43.5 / 36.8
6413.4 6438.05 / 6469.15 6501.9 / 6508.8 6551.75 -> 5.3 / 32.8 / 43.4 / 38.9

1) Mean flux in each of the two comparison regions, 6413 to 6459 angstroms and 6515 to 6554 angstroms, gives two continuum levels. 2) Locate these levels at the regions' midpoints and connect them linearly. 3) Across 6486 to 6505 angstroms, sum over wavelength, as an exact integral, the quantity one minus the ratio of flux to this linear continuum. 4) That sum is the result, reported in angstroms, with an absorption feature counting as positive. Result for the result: 3.8 angstroms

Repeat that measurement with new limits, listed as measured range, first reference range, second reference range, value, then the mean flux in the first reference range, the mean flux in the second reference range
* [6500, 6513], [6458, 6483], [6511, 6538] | 0.8 angstroms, 32.6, 39.1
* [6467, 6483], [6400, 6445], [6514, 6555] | 2.2 angstroms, 32.3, 45.2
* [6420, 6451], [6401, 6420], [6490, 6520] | -0.5 angstroms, 31.6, 33.9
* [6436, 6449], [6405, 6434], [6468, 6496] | 0.1 angstroms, 32.4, 32.8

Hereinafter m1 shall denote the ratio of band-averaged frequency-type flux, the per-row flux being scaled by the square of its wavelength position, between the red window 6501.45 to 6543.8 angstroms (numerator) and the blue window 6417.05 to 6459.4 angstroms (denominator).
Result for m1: 1.24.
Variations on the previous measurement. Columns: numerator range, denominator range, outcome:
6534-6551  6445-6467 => 1.65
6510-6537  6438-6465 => 1.25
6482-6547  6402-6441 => 1.20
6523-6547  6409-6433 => 1.40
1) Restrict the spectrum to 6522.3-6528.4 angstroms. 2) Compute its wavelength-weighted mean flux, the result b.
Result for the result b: 38.9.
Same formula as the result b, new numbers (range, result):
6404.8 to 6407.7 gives 30.8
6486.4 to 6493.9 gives 32.2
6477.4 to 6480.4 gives 34.4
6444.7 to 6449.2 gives 32.8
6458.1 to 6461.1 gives 33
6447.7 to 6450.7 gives 30.5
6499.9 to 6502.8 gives 31.5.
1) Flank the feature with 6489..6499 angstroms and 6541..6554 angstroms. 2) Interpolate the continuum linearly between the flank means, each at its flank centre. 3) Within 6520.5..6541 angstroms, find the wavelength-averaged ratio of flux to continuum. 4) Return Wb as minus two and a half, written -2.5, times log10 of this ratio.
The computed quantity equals 0.16 mag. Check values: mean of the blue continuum 31.2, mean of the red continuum 55.2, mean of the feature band 41.2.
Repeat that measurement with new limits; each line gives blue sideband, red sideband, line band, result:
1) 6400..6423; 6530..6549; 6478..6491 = 0.22 mag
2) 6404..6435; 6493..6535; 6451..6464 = 0.07 mag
